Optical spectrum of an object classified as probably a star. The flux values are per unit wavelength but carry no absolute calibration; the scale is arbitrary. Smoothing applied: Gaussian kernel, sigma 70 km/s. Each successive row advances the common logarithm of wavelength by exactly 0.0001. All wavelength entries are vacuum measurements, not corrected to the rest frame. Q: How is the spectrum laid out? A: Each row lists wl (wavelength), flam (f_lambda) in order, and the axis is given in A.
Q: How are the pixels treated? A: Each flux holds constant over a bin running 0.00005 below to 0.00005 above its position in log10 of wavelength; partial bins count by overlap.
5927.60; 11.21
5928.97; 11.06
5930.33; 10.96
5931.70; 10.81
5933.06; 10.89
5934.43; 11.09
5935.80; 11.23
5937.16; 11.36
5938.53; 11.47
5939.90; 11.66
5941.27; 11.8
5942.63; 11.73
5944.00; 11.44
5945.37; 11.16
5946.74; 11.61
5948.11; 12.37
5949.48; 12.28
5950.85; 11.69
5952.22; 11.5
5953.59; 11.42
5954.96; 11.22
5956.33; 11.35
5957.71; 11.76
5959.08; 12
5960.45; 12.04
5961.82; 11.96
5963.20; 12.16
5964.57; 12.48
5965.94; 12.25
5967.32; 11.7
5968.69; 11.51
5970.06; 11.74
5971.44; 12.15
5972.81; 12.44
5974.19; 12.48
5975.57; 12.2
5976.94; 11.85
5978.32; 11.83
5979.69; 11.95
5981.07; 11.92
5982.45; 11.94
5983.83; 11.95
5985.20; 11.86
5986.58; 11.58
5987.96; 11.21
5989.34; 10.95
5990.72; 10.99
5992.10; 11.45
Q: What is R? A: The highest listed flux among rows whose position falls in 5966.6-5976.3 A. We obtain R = 12.48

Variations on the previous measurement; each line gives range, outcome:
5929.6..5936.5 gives 11.23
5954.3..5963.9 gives 12.16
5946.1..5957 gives 12.37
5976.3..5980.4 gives 11.95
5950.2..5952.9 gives 11.69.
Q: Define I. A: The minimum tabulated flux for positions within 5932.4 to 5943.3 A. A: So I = 10.89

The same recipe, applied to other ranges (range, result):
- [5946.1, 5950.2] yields 11.61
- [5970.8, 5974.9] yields 12.15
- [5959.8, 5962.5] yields 11.96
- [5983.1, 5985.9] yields 11.86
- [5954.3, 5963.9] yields 11.22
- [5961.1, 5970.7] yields 11.51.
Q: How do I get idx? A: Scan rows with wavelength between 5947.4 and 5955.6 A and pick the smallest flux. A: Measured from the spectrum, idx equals 11.22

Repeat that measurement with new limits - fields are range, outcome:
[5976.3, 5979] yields 11.83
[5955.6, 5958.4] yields 11.35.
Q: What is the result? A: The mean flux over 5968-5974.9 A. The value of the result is 12.1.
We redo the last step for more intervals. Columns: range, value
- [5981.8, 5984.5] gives 11.9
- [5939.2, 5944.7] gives 11.7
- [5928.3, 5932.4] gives 11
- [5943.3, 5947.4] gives 11.4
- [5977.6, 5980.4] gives 11.9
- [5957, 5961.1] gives 11.9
